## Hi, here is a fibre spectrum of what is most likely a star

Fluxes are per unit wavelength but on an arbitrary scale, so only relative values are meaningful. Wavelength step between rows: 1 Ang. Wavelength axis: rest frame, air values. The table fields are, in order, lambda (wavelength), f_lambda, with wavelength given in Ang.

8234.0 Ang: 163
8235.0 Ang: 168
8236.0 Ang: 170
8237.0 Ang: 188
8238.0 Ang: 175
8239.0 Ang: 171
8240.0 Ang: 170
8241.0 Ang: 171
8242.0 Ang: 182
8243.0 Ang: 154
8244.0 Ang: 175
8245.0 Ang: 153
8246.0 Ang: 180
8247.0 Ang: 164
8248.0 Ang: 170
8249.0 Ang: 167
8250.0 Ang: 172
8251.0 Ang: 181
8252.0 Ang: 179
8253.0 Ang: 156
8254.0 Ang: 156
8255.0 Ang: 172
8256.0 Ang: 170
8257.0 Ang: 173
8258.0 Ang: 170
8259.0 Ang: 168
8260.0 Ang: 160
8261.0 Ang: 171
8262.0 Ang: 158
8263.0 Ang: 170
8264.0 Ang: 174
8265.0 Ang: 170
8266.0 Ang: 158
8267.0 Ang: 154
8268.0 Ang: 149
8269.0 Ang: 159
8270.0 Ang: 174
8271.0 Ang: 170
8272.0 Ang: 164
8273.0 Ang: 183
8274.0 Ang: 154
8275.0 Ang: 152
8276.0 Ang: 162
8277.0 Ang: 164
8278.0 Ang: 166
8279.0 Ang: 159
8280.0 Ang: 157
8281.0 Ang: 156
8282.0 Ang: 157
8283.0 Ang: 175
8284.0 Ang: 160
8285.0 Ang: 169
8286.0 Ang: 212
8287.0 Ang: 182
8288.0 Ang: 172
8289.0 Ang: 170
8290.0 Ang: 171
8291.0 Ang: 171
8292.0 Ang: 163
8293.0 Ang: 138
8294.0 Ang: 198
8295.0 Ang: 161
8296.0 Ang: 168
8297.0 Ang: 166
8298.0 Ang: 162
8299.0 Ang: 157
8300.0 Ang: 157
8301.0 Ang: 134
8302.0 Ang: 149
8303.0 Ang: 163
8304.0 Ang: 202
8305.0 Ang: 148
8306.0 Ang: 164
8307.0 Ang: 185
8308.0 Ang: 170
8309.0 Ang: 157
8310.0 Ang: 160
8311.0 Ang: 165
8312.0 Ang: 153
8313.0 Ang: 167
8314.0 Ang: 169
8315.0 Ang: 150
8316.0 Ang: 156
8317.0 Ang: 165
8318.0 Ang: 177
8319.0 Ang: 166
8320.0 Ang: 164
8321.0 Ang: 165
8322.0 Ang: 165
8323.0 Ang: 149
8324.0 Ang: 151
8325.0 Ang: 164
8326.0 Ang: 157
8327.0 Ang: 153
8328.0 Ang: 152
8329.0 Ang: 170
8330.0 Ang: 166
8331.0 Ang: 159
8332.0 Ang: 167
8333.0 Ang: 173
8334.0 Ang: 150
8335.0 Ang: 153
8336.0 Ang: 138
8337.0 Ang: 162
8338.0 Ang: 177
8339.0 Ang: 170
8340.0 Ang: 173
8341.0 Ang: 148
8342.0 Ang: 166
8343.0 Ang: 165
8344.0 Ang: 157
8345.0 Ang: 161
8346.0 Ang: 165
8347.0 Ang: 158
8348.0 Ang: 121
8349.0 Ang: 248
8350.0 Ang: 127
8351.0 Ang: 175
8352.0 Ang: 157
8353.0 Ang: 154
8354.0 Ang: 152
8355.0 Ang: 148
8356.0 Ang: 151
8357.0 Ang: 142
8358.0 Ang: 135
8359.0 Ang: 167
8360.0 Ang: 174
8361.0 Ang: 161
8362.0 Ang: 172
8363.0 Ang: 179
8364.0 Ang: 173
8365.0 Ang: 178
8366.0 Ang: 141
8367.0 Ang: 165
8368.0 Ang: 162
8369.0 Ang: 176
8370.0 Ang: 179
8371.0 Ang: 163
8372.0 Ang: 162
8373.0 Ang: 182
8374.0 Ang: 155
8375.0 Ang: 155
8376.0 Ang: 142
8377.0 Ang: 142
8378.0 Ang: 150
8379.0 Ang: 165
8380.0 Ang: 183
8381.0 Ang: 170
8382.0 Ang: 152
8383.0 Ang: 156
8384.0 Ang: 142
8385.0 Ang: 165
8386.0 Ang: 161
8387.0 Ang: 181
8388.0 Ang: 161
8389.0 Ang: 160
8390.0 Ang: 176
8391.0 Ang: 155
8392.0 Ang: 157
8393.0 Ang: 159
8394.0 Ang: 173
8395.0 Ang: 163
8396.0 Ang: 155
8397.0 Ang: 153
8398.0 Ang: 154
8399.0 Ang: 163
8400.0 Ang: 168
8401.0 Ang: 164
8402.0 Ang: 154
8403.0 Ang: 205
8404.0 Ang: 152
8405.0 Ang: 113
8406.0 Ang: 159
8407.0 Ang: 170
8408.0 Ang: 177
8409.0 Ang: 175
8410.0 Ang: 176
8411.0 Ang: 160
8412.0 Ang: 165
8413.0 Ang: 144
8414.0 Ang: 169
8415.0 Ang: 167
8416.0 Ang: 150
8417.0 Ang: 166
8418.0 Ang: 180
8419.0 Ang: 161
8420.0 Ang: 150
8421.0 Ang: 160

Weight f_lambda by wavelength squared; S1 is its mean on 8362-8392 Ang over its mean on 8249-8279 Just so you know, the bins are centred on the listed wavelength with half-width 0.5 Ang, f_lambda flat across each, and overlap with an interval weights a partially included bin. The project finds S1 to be 1.01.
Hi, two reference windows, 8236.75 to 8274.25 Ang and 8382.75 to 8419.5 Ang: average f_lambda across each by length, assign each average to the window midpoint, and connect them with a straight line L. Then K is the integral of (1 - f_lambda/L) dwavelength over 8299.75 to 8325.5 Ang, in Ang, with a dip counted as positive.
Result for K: 0.6 Ang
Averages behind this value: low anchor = 168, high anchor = 162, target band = 162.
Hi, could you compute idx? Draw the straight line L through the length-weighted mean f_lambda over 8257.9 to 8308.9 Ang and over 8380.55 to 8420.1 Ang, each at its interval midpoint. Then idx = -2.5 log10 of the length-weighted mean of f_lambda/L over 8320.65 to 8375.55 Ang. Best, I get 0.01 mag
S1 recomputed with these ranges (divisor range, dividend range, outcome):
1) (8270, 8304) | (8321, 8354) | 0.98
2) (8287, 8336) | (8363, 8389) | 1.02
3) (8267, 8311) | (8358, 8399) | 1.01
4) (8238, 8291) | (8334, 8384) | 0.98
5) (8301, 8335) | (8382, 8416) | 1.02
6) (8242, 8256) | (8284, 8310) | 1.01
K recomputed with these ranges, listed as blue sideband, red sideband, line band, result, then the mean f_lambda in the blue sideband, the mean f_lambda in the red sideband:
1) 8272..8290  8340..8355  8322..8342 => 0.3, 168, 161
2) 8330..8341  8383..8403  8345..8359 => 0.4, 162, 162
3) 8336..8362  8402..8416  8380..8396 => 0.0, 160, 163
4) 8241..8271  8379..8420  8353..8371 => 0.2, 167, 163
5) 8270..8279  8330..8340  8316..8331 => 0.1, 165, 162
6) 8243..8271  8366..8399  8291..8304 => 0.3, 167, 161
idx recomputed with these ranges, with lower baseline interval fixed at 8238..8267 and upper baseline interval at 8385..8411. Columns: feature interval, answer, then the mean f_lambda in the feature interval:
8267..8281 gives 0.04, 162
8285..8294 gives -0.04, 174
